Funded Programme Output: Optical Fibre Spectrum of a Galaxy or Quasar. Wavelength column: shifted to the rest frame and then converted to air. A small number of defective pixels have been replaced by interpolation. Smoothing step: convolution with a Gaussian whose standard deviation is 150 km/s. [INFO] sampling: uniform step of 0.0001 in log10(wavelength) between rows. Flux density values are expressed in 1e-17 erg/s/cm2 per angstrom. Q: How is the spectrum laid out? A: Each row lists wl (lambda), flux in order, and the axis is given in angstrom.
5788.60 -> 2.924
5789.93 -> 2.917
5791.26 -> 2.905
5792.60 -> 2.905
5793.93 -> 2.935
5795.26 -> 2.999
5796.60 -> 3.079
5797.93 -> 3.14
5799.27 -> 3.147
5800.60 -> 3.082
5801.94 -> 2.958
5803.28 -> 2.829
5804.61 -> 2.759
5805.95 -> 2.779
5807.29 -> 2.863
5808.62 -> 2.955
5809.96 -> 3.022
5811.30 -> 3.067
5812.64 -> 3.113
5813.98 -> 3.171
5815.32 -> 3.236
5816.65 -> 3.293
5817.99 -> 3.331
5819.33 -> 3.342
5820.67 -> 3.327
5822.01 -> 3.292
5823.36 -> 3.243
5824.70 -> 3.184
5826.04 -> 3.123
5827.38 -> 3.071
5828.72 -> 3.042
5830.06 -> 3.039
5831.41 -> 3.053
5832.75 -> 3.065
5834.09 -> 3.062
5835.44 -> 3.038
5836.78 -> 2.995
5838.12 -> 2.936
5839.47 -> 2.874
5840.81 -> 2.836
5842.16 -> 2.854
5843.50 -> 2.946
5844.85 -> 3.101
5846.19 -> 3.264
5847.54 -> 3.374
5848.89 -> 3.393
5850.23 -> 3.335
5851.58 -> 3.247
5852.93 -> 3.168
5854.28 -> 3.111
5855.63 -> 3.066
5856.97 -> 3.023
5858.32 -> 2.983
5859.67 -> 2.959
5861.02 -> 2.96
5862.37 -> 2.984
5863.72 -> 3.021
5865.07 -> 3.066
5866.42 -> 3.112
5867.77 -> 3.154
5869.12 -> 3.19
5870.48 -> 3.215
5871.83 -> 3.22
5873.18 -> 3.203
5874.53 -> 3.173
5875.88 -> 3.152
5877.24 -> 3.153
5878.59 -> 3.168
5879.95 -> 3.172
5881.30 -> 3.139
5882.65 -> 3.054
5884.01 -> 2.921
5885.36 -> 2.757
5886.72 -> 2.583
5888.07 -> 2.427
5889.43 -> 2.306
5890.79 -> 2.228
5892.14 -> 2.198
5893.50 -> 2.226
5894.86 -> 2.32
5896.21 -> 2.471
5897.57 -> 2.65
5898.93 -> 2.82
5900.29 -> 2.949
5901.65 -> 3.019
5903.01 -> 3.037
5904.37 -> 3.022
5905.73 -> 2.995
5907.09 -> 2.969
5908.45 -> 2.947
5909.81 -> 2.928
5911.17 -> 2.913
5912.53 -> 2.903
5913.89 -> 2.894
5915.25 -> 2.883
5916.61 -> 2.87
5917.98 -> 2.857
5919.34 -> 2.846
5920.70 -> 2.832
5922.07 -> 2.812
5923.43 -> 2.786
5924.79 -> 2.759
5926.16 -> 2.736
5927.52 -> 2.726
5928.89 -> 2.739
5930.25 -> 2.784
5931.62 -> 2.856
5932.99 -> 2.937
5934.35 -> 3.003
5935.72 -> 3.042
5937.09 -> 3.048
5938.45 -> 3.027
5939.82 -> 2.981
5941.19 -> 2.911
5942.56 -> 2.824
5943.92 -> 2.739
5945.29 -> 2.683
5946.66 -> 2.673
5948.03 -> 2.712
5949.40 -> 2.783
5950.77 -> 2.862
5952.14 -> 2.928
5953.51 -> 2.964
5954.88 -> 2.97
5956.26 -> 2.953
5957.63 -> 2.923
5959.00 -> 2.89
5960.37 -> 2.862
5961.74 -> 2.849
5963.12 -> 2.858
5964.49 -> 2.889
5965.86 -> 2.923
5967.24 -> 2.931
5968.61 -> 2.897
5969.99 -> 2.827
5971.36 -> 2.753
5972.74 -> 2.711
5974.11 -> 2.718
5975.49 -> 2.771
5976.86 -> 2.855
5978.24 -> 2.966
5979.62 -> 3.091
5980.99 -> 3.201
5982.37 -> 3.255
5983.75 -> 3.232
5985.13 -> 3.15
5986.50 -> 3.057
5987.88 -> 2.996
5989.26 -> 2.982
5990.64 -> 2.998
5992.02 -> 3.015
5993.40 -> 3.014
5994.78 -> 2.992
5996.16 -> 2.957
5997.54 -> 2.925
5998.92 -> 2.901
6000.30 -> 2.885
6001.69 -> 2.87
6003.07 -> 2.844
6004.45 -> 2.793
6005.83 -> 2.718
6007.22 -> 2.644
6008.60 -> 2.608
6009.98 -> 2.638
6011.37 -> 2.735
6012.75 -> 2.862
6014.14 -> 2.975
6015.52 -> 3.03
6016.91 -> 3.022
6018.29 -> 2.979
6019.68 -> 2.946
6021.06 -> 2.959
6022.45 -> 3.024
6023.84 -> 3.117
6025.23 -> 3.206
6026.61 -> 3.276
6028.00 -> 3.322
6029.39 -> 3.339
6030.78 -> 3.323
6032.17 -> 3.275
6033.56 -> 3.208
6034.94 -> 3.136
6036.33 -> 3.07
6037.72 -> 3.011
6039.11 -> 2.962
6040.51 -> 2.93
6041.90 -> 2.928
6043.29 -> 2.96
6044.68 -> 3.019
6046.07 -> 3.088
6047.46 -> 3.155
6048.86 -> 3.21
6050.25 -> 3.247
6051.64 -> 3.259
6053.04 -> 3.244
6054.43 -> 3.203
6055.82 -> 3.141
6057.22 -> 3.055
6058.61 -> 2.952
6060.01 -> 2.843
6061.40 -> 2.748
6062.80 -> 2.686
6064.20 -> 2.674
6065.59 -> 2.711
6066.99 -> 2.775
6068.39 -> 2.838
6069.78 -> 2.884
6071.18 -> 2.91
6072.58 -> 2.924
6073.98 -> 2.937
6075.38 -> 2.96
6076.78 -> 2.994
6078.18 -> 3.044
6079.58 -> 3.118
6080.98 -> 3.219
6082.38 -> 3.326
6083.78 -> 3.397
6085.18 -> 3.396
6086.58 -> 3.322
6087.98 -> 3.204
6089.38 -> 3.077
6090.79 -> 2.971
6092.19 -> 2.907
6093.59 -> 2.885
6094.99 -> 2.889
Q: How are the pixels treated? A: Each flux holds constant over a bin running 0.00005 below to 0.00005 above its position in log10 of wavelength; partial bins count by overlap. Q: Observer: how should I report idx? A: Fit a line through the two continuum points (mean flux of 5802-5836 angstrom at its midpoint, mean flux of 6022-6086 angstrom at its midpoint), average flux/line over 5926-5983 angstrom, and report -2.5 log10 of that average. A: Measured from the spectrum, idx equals 0.070 mag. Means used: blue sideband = 3.09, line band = 2.88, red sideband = 3.07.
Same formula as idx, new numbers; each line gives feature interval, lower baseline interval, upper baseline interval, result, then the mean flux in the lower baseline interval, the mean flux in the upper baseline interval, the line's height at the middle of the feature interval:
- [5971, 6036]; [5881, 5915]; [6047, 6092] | -0.02 mag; 2.74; 3.04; 2.93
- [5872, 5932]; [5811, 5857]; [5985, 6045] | 0.09 mag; 3.13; 2.99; 3.08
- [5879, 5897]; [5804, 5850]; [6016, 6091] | 0.18 mag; 3.09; 3.07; 3.09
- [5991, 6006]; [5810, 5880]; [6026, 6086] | 0.06 mag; 3.12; 3.06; 3.08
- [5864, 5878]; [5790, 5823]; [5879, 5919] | -0.11 mag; 3.06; 2.78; 2.86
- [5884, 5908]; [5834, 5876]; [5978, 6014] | 0.15 mag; 3.09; 2.94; 3.05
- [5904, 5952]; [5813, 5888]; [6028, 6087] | 0.08 mag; 3.1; 3.06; 3.08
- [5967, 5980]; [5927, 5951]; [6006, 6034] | 0.03 mag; 2.85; 3.02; 2.92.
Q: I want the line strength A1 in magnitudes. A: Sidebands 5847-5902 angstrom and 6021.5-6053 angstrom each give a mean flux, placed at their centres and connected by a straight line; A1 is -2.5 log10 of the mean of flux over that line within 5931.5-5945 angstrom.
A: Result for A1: 0.03 mag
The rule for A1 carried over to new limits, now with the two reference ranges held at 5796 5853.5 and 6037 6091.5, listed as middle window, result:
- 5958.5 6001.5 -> 0.039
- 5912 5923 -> 0.077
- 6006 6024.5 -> 0.060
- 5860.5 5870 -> 0.004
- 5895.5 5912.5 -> 0.066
